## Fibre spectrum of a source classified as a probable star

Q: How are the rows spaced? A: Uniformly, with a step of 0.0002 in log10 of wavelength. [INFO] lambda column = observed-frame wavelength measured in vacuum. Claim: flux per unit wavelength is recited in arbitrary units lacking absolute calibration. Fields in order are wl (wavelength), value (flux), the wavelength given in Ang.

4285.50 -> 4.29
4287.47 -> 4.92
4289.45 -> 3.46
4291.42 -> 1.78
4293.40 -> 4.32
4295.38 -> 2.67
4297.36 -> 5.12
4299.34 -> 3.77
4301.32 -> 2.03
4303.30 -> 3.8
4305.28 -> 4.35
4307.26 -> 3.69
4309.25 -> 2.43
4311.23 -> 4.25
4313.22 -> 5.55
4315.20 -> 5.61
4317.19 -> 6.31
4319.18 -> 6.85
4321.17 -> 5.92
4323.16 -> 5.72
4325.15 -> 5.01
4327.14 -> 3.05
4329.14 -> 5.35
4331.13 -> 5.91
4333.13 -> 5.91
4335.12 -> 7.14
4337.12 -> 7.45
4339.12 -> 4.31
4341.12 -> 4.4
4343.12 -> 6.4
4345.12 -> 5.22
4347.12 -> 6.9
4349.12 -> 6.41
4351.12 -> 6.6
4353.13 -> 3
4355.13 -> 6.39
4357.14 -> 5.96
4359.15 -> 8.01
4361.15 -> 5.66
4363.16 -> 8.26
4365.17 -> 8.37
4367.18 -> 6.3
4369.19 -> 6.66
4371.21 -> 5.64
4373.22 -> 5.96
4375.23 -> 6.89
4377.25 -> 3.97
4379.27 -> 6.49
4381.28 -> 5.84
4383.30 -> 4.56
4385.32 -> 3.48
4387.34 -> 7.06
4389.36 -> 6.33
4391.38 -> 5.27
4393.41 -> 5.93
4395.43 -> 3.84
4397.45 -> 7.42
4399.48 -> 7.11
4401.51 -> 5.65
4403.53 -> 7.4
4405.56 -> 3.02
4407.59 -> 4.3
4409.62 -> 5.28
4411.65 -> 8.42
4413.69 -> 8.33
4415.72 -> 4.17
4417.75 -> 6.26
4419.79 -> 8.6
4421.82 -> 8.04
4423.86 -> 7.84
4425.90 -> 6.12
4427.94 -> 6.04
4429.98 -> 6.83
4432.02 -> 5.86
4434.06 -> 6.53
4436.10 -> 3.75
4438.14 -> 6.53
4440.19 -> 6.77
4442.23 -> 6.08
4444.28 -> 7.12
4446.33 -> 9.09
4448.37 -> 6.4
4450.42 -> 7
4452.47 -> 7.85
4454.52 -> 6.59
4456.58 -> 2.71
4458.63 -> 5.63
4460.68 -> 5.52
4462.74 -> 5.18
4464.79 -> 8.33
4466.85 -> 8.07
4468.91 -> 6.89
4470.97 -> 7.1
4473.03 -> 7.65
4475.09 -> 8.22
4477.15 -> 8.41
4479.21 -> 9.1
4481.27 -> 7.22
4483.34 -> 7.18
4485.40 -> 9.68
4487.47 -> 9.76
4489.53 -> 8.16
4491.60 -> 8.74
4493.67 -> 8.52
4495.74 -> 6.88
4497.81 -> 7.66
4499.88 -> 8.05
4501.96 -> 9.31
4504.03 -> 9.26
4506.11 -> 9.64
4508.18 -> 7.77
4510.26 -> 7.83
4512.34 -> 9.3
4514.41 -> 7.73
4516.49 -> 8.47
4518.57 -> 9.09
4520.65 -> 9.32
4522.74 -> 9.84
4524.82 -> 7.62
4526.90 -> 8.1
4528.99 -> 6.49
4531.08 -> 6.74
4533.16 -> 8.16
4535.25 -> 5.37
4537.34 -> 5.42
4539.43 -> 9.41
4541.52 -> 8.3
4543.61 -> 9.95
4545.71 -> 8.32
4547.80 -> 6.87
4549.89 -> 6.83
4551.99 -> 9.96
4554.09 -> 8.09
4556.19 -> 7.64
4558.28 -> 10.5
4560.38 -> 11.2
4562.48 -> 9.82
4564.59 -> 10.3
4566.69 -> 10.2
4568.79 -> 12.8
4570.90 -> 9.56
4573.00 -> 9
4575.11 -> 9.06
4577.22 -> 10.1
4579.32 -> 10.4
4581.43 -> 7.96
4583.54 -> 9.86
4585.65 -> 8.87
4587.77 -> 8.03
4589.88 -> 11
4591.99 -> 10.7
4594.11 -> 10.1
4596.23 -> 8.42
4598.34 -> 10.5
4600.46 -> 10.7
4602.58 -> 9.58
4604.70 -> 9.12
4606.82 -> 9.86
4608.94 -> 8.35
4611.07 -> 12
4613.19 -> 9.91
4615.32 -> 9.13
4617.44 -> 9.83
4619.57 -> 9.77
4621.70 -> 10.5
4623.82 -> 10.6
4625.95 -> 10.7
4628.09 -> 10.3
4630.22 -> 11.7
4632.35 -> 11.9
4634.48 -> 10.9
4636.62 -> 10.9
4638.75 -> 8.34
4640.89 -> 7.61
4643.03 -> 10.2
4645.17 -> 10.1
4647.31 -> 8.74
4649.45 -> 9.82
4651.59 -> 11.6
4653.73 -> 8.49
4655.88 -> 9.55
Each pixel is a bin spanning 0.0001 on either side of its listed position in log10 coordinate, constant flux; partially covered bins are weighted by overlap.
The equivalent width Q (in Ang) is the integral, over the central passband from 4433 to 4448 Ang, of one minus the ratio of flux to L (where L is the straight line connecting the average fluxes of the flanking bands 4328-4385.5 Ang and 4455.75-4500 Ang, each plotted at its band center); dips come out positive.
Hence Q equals 1.1 Ang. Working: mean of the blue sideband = 6.01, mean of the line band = 6.55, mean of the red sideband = 7.5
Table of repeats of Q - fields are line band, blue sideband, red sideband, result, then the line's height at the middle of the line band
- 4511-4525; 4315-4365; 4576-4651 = -0.5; 8.53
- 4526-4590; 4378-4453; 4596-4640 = 1.5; 9.01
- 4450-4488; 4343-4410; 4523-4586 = 1.0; 7.41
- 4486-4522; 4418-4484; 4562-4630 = -2.7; 7.99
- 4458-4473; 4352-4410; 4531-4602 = 1.2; 7.37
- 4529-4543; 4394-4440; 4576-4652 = 2.0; 8.47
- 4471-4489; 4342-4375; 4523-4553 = -2.5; 7.29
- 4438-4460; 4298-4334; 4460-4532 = 2.1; 7.22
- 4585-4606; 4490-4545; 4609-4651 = -0.4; 9.53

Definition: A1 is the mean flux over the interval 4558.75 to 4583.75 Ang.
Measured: 10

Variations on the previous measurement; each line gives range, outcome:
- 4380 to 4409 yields 5.52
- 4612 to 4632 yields 10.3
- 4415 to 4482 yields 6.78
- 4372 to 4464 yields 6.12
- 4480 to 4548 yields 8.21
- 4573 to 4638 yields 10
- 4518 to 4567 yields 8.45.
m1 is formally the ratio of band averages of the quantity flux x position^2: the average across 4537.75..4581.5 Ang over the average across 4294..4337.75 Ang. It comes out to 2.13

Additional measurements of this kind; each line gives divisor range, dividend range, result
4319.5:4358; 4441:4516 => 1.45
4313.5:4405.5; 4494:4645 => 1.71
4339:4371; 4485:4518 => 1.47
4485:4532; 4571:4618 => 1.19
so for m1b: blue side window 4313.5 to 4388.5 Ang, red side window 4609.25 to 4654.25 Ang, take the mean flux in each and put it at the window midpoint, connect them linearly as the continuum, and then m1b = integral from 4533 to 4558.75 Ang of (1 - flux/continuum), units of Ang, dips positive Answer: 2.5 Ang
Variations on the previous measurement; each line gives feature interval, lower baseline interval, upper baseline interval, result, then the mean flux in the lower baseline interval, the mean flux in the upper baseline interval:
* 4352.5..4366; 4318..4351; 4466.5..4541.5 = -1.04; 5.77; 8.12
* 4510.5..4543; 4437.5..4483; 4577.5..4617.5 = 1.20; 6.98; 9.71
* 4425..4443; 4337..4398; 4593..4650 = 2.42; 5.93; 9.99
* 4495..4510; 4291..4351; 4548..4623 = -0.30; 4.98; 9.68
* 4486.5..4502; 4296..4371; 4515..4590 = -0.75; 5.51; 8.82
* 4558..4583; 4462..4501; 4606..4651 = -2.23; 7.96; 10.1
